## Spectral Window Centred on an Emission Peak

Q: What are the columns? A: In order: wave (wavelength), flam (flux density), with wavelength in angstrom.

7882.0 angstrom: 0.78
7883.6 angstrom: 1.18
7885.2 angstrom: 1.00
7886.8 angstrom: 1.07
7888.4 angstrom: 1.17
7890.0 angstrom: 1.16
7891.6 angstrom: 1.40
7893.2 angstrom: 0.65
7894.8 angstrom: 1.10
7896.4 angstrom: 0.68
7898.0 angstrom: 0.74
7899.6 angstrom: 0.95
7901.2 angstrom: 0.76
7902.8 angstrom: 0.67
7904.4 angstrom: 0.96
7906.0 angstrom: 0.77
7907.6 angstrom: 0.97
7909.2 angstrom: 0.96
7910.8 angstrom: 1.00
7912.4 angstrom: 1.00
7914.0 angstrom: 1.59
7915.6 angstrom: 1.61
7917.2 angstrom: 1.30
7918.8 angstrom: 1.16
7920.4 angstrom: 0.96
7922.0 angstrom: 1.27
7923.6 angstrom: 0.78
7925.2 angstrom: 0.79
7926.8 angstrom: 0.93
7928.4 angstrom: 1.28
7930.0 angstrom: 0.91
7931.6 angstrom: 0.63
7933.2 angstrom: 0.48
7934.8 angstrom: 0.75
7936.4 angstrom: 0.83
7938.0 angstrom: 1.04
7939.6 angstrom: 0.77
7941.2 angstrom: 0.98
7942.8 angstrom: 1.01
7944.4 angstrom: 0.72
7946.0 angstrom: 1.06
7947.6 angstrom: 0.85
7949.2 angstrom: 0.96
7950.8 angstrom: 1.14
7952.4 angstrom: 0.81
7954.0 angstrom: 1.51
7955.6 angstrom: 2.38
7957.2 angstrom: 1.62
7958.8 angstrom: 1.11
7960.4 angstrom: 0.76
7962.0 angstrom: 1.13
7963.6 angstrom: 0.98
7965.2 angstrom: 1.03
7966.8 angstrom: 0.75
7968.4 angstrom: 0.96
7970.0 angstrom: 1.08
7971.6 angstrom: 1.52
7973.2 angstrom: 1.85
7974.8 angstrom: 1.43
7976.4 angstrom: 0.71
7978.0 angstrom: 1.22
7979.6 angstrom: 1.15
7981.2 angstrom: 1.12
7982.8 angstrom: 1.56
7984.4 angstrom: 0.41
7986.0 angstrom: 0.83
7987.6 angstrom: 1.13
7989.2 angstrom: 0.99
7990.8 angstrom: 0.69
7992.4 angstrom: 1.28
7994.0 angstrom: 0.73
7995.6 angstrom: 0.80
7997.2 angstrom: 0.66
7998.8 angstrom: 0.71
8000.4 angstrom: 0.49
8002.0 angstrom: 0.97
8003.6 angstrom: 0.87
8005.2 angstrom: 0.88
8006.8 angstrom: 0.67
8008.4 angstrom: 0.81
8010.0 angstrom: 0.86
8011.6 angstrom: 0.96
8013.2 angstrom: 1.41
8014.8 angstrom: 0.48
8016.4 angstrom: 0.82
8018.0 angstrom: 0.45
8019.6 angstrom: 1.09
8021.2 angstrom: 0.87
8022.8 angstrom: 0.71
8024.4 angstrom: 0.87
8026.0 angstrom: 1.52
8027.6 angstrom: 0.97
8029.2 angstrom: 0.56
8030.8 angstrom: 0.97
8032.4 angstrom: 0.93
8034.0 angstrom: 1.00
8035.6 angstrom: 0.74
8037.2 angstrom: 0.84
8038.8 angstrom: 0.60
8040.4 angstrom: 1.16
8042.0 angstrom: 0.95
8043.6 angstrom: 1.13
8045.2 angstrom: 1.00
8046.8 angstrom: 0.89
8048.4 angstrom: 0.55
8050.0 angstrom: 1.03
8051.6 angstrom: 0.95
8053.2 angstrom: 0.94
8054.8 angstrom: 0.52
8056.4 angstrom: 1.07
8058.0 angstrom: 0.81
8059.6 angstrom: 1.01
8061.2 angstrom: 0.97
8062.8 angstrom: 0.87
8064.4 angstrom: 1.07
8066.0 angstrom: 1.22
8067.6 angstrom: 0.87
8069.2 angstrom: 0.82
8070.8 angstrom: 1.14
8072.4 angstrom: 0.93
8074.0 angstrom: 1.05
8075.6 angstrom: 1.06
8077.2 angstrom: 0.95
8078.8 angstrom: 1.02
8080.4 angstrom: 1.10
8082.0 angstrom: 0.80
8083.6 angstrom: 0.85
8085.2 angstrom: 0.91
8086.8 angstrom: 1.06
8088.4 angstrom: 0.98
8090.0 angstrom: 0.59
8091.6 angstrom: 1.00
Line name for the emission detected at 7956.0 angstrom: [S II] 6716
